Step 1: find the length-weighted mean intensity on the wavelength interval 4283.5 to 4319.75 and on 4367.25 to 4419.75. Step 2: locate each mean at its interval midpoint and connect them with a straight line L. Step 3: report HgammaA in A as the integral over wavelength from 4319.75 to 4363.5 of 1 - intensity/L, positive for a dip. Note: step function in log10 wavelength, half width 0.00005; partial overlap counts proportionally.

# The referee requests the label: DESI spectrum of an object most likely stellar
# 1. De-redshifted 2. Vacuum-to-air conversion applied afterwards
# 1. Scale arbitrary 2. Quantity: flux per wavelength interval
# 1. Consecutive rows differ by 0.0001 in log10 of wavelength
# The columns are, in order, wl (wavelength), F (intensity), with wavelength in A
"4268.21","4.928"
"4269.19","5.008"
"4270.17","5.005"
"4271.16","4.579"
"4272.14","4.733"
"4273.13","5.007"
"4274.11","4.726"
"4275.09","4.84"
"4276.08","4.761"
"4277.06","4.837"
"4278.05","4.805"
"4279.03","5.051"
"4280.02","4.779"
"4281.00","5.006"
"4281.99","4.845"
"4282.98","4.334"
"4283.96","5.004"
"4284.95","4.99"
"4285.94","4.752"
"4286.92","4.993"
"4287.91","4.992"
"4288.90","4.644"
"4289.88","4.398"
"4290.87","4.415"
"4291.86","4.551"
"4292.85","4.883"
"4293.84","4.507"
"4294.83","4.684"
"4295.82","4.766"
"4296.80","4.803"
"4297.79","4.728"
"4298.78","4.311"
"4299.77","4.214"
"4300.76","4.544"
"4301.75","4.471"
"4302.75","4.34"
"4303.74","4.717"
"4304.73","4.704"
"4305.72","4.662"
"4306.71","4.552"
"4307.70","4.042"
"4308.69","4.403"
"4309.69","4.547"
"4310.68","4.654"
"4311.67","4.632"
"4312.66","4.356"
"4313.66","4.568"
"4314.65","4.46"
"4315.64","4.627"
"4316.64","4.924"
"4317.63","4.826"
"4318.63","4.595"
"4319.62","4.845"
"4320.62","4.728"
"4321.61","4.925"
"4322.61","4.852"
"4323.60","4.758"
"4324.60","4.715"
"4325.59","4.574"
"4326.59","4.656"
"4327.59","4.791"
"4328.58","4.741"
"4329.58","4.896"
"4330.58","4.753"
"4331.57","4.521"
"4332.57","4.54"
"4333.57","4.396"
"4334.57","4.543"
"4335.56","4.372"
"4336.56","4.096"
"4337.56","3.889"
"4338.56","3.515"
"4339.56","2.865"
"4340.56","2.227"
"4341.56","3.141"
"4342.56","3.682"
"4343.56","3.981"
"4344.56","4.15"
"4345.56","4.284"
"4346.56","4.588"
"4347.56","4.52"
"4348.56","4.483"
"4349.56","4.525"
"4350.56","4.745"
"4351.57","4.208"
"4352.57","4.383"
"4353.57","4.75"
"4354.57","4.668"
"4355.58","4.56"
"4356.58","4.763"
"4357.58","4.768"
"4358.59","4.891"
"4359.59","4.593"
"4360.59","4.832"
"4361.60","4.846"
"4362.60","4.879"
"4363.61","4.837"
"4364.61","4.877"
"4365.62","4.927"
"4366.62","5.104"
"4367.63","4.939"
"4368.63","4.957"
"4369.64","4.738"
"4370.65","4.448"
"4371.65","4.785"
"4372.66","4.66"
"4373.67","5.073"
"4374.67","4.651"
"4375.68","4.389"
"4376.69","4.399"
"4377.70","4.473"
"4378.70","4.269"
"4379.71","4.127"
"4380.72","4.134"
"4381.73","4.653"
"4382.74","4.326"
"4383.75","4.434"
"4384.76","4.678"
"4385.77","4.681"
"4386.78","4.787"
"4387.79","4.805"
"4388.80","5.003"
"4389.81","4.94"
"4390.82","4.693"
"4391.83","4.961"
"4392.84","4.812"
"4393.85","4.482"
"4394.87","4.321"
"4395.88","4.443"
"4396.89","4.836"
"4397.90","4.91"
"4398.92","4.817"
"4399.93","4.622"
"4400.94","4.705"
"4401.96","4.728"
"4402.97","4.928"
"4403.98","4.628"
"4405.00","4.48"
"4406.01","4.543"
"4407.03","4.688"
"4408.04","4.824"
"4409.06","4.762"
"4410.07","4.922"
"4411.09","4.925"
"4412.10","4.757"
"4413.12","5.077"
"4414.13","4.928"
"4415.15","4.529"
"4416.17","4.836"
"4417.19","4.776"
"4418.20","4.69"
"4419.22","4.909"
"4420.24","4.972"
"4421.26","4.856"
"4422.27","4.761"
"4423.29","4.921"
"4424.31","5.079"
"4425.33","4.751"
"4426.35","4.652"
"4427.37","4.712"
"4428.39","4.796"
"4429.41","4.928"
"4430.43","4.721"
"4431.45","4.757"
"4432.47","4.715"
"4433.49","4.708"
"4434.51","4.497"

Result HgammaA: 2.2 A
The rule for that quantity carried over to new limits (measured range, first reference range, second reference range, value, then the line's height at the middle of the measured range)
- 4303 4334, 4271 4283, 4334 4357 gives -1.7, 4.4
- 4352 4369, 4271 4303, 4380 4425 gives -0.2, 4.73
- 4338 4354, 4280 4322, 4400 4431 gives 2.4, 4.7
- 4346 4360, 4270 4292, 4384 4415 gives 0.5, 4.76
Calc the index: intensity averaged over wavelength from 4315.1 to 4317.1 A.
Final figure 4.76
